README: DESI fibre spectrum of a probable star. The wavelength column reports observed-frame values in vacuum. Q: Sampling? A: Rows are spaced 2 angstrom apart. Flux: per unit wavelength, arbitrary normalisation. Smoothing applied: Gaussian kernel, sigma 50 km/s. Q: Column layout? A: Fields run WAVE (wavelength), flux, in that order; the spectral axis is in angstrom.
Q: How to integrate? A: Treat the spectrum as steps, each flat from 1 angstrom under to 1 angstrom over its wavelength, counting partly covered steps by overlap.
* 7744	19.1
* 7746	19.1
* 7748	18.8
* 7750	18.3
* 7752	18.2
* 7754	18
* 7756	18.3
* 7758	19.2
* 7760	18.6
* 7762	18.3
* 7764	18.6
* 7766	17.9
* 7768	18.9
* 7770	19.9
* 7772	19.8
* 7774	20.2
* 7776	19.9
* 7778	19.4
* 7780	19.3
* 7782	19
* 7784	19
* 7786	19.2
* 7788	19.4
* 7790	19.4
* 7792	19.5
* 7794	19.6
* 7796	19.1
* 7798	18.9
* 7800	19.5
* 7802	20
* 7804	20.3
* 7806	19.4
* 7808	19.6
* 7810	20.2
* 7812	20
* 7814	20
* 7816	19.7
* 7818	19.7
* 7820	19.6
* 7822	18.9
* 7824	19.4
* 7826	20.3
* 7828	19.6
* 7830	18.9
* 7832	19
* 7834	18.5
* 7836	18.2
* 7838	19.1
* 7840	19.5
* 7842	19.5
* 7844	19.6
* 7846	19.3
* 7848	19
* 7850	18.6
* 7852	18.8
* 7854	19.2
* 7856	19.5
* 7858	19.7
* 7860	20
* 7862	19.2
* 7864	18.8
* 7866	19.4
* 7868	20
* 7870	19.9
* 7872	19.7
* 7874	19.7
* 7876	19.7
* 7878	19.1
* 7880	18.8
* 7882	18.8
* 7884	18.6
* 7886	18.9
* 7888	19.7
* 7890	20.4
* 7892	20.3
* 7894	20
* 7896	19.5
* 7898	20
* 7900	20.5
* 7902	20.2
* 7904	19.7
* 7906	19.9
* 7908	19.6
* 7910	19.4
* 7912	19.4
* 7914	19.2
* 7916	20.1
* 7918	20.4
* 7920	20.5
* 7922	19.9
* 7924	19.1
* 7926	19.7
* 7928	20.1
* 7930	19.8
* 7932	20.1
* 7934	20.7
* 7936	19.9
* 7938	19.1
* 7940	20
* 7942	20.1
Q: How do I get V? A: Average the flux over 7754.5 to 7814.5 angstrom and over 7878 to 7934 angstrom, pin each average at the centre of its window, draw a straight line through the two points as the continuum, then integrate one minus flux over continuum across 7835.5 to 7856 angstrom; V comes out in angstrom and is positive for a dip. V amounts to 0.4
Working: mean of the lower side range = 19.3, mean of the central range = 19.1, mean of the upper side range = 19.7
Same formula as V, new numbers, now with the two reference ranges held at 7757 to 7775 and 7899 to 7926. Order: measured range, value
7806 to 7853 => 0.09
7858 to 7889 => 0.41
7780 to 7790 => -0.02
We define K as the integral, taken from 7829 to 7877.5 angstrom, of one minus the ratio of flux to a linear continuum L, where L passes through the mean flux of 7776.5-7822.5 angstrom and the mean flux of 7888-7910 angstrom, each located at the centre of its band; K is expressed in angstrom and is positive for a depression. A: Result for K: 1.18 angstrom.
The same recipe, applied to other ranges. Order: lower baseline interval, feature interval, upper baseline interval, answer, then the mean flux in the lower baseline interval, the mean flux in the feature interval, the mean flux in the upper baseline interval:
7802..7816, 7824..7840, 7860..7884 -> 0.5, 19.9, 19.1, 19.4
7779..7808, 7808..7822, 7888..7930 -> -0.2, 19.4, 19.8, 19.9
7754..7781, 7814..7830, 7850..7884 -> -0.3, 19.1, 19.6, 19.3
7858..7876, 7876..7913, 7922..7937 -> 0.3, 19.6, 19.6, 19.9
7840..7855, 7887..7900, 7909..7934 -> -0.3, 19.2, 20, 19.8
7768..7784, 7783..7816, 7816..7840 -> -0.3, 19.6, 19.6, 19.2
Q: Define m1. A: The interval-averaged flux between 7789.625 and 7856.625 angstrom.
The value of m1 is 19.4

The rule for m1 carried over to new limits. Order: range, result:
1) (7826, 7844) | 19.1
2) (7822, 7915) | 19.4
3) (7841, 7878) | 19.4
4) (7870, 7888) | 19.2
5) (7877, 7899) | 19.5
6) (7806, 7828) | 19.7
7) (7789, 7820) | 19.7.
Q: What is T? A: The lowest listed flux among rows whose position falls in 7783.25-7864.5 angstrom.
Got 18.2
